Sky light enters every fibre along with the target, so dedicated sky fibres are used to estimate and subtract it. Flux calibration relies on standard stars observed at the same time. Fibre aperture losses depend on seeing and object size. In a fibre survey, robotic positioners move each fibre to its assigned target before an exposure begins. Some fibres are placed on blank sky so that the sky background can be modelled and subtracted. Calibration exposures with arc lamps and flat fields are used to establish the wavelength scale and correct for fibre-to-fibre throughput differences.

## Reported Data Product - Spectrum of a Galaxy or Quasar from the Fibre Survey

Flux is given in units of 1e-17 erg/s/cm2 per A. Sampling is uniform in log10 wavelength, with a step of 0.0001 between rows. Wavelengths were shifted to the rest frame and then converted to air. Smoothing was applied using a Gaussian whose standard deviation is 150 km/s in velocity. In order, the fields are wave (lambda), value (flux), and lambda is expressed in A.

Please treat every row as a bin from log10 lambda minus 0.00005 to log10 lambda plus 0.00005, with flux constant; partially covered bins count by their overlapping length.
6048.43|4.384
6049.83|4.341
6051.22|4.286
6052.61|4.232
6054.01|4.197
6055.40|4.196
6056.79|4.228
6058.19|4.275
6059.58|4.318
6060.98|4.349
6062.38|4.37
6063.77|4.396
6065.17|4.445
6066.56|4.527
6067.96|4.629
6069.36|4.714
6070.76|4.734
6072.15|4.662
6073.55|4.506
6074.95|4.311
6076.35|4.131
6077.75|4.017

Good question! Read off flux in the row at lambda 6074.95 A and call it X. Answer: 4.311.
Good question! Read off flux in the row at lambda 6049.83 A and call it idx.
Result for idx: 4.341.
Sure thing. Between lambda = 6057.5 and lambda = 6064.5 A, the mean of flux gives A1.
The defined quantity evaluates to 4.34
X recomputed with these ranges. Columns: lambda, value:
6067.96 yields 4.629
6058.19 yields 4.275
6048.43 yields 4.384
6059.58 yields 4.318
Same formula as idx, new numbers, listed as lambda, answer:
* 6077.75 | 4.017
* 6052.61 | 4.232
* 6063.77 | 4.396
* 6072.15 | 4.662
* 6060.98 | 4.349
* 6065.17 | 4.445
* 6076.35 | 4.131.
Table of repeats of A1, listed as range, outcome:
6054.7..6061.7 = 4.27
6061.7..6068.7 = 4.48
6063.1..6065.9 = 4.43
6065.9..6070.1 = 4.62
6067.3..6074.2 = 4.65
